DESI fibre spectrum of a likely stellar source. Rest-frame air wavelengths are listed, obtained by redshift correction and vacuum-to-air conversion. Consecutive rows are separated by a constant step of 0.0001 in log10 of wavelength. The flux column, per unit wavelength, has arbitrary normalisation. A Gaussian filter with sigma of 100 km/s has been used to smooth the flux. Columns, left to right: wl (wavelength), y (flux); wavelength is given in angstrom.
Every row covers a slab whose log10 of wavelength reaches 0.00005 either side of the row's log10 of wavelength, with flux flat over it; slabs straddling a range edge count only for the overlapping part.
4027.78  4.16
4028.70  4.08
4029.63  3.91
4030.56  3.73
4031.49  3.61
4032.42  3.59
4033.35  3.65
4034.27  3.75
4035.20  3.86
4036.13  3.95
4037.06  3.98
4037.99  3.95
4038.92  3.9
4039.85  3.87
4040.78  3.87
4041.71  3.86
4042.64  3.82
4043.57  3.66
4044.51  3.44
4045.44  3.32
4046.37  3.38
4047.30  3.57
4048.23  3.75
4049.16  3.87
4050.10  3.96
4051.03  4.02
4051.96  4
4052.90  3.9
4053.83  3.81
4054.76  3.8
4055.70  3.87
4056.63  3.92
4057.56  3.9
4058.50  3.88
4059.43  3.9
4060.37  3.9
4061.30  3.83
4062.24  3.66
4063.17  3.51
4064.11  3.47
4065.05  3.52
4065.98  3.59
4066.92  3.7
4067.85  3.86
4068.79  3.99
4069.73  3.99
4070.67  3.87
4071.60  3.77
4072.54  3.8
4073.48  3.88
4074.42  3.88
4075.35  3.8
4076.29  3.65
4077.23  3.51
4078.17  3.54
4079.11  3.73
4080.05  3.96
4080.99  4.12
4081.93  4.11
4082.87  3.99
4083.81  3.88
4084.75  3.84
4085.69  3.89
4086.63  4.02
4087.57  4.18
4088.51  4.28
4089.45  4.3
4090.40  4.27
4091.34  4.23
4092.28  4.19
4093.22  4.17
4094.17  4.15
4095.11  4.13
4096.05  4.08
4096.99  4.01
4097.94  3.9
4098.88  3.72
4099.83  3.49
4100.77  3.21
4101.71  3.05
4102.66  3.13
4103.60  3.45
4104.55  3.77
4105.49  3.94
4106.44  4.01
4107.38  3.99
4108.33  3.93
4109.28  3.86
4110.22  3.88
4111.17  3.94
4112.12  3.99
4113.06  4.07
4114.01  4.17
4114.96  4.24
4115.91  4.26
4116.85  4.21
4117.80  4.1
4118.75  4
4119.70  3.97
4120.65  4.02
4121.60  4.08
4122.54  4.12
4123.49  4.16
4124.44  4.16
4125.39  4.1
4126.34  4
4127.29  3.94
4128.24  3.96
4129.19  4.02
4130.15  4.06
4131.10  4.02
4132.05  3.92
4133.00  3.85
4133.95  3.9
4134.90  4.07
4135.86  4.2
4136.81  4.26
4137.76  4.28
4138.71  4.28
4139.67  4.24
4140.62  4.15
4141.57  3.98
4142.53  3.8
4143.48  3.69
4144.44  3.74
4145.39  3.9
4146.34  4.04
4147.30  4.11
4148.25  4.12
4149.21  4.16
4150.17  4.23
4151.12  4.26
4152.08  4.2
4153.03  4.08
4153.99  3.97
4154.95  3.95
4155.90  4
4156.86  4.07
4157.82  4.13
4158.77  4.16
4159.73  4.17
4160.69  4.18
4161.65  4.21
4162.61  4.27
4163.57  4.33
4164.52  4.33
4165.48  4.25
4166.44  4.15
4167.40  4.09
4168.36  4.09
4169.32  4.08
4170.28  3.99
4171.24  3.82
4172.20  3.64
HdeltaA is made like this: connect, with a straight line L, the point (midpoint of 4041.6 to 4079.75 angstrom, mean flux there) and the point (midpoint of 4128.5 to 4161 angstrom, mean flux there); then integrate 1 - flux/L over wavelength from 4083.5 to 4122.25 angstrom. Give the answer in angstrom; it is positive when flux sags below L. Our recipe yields -0.42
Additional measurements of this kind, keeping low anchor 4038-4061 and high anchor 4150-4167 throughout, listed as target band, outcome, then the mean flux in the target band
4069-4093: -0.26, 3.95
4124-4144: 0.20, 4.04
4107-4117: -0.09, 4.04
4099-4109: 0.95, 3.6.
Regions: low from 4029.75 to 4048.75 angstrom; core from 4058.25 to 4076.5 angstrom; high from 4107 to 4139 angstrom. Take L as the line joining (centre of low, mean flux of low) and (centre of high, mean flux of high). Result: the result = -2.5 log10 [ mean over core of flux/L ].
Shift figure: 0.02 mag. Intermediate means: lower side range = 3.73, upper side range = 4.06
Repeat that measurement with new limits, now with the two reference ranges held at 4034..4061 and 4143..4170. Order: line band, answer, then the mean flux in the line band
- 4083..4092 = -0.047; 4.1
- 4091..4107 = 0.042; 3.8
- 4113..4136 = -0.011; 4.06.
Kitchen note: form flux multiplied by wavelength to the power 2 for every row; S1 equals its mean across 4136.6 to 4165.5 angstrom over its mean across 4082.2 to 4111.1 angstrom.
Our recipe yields 1.08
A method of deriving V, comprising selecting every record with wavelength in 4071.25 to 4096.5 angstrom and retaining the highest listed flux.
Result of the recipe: 4.3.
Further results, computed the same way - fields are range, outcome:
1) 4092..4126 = 4.26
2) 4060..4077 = 3.99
